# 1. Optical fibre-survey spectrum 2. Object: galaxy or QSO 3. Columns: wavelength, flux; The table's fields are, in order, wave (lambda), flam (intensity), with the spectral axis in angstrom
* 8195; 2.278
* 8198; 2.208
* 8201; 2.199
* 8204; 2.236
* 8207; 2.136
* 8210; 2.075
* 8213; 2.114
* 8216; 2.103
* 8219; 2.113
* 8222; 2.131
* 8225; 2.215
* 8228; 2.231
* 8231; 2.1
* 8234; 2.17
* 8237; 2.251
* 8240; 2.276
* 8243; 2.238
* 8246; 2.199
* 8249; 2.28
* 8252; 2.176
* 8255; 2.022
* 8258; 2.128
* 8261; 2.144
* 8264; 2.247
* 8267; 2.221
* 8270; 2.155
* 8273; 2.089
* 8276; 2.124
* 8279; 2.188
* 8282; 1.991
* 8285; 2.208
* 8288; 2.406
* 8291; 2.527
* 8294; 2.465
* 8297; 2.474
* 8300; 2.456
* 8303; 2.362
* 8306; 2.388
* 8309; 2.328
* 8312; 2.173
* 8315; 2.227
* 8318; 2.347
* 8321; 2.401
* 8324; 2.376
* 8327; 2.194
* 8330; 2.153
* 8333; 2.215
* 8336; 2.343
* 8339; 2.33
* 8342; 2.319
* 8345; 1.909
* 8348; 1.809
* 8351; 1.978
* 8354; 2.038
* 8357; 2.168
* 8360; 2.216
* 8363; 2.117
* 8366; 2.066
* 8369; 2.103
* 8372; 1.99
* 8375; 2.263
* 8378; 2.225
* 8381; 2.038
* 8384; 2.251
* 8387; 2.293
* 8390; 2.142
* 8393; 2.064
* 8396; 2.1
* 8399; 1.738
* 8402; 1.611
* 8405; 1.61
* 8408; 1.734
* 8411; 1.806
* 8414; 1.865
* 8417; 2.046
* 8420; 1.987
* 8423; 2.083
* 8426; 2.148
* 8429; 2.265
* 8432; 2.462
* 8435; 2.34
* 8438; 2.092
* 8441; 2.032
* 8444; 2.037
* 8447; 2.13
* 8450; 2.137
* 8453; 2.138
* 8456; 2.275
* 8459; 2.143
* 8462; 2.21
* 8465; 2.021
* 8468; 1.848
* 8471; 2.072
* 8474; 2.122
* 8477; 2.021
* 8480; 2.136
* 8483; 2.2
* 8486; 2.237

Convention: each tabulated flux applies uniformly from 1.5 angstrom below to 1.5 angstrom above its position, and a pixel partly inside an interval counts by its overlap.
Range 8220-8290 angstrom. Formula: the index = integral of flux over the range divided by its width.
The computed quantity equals 2.18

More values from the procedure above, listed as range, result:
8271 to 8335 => 2.29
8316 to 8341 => 2.29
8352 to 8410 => 2.04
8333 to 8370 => 2.12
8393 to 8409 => 1.79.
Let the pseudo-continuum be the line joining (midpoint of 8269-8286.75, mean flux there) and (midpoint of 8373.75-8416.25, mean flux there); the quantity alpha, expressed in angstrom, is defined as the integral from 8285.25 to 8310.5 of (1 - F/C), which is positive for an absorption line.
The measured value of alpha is -3.74 angstrom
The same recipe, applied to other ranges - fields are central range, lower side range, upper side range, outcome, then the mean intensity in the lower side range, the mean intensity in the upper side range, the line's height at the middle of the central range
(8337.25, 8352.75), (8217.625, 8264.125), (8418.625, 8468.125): 0.65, 2.18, 2.15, 2.16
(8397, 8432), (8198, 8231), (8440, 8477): 2.98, 2.16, 2.09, 2.11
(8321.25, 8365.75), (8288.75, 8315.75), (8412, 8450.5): 2.72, 2.38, 2.12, 2.3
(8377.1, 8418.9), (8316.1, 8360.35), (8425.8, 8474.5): 3.91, 2.19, 2.15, 2.16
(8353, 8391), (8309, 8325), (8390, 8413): -2.94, 2.3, 1.83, 2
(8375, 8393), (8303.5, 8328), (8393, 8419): -2.20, 2.31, 1.83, 1.95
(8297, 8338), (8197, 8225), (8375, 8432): -4.62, 2.15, 2.02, 2.08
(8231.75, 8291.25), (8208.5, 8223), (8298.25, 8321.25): 0.60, 2.11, 2.33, 2.22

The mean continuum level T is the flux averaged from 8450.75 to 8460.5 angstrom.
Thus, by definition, 2.18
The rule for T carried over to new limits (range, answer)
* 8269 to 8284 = 2.11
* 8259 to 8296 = 2.23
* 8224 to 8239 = 2.2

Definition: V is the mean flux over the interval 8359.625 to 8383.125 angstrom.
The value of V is 2.13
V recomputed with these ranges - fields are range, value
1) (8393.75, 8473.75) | 2.04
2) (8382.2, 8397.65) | 2.16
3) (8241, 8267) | 2.18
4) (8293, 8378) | 2.22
